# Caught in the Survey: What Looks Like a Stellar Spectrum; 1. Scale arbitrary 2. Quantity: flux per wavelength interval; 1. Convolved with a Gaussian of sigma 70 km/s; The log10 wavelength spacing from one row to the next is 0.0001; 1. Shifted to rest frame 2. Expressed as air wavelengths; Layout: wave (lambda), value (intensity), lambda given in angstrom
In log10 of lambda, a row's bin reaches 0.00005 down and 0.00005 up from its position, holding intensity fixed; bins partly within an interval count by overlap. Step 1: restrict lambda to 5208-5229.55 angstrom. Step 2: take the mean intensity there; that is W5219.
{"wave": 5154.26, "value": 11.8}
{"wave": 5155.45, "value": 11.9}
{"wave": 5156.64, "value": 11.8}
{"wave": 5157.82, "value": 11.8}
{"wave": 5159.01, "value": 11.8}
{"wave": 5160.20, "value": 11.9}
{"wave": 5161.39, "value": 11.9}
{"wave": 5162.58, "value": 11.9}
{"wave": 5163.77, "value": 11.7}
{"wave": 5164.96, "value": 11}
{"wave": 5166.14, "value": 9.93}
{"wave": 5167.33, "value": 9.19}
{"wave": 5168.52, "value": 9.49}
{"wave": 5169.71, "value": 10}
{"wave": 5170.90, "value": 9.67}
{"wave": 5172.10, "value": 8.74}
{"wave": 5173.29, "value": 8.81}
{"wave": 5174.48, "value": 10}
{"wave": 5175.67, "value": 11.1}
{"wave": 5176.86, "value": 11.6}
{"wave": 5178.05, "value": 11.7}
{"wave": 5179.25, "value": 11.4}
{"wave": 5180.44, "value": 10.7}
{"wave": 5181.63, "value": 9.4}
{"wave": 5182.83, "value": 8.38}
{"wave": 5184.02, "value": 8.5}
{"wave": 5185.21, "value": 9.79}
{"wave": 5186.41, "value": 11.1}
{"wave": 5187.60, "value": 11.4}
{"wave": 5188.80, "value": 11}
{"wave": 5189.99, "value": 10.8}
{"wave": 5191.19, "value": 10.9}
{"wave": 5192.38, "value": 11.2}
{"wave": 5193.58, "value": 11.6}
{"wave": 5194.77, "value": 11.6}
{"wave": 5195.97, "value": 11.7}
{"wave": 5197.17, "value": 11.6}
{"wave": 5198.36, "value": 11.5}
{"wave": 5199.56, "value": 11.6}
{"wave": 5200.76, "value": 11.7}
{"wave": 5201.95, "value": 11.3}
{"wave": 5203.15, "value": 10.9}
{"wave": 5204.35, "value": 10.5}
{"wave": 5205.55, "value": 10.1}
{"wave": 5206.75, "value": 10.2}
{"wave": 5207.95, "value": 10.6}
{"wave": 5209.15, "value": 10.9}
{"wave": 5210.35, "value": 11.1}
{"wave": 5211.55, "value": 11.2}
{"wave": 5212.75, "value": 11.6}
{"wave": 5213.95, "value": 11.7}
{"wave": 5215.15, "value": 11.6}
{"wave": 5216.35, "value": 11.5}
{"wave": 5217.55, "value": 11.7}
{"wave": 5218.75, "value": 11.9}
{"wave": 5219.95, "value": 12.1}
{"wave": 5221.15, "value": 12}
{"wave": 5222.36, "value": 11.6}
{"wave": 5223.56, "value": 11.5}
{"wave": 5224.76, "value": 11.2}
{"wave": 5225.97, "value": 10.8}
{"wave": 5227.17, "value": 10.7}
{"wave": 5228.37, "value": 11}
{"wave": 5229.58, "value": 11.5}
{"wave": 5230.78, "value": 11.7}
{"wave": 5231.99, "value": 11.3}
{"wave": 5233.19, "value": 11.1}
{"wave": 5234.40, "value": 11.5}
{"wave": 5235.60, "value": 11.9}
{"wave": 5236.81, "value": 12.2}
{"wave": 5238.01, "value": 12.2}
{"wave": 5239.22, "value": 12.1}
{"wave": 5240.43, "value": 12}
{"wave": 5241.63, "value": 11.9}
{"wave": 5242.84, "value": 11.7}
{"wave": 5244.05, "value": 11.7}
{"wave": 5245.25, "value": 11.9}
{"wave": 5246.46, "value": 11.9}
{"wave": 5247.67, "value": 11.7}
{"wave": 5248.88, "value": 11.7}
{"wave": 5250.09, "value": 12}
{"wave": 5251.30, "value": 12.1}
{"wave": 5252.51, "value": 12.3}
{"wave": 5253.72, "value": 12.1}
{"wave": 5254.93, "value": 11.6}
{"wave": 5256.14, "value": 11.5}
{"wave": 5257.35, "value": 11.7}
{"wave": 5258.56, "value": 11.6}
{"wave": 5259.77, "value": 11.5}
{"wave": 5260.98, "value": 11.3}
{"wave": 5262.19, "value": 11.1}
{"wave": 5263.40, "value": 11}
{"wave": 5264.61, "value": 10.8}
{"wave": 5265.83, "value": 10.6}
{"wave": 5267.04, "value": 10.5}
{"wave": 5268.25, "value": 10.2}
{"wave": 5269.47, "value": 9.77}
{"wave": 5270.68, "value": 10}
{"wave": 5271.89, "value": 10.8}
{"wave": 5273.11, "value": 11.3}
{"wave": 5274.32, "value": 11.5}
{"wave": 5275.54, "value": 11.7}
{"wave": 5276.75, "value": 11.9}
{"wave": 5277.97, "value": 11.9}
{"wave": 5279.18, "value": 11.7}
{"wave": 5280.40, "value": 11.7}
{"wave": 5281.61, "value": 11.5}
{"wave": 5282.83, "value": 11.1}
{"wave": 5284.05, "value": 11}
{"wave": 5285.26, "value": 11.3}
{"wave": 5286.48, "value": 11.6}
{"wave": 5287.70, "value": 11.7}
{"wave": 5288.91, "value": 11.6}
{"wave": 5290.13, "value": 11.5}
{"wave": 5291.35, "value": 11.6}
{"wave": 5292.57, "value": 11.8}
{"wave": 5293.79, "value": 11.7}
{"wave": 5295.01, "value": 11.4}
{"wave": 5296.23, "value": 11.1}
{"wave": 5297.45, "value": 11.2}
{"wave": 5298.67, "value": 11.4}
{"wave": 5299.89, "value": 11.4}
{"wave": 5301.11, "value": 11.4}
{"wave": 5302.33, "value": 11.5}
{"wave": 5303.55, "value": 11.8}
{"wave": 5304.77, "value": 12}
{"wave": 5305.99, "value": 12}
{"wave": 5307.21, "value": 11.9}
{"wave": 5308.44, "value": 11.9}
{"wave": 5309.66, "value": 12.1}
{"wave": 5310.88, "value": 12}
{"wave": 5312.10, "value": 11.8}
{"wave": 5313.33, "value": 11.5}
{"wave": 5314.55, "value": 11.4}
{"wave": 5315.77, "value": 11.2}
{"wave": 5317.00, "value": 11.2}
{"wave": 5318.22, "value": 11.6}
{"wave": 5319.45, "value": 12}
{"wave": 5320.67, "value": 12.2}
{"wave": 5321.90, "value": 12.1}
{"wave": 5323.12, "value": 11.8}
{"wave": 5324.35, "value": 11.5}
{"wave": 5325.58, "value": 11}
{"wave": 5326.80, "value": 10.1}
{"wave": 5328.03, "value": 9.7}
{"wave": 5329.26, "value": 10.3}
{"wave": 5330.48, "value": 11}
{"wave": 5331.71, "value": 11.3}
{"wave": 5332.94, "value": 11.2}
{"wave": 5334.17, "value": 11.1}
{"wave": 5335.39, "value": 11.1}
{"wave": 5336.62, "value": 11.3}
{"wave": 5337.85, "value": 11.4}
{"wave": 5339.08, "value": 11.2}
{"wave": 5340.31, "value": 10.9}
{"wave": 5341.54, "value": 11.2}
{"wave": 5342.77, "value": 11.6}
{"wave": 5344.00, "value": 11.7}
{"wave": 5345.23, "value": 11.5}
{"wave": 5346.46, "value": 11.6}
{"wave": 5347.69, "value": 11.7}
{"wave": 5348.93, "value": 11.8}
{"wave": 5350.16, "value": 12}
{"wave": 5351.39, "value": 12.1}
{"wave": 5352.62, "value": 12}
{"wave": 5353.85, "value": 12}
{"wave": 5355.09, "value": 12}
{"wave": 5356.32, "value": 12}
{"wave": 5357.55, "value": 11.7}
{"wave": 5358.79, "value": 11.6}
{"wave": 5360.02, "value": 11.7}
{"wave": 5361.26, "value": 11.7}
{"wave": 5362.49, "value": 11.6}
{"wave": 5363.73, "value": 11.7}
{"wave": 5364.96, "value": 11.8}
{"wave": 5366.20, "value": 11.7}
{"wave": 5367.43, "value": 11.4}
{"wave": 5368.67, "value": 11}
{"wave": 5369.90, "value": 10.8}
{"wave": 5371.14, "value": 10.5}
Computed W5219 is 11.4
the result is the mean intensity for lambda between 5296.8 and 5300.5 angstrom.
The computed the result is 11.3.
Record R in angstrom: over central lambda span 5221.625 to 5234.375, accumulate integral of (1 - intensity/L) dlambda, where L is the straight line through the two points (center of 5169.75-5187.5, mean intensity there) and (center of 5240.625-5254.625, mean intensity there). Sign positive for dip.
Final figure 0.1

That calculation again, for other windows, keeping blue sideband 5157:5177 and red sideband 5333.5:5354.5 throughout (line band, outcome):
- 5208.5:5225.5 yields -1.0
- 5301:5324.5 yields -0.8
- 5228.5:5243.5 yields -1.0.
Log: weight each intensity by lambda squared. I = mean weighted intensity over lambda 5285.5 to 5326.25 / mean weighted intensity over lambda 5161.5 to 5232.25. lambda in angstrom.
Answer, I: 1.11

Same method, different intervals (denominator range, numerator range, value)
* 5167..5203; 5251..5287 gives 1.10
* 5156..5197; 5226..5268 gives 1.11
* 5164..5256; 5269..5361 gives 1.07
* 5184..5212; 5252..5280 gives 1.05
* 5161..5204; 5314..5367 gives 1.14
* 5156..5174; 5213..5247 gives 1.12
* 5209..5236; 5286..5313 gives 1.05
